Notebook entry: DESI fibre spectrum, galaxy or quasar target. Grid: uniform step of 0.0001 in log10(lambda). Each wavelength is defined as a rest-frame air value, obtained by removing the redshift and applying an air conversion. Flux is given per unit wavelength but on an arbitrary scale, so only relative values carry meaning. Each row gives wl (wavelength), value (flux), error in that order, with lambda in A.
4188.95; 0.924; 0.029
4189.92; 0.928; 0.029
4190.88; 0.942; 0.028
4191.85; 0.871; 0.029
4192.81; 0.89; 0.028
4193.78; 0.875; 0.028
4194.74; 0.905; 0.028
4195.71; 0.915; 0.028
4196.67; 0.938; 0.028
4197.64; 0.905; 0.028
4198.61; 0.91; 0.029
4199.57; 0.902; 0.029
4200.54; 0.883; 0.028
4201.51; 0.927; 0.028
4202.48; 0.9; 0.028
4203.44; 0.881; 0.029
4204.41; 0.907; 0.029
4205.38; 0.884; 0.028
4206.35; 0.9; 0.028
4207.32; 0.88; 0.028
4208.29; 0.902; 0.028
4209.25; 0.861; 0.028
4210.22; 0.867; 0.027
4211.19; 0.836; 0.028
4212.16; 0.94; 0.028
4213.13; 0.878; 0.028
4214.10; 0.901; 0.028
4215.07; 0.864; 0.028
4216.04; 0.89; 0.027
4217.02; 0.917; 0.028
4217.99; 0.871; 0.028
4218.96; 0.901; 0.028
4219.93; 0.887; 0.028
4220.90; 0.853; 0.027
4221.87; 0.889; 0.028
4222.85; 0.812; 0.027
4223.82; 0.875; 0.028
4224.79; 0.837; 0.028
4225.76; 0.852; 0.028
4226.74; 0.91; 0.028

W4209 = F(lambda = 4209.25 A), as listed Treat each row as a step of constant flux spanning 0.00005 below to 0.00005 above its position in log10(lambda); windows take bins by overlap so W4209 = 0.861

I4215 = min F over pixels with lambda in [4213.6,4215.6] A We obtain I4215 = 0.864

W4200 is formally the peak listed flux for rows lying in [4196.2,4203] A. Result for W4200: 0.938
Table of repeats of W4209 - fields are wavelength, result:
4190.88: 0.942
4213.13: 0.878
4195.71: 0.915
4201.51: 0.927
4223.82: 0.875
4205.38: 0.884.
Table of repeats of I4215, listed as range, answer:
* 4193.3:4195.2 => 0.875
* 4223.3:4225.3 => 0.837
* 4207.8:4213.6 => 0.836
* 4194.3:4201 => 0.883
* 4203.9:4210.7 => 0.861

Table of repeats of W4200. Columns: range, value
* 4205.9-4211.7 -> 0.902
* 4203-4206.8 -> 0.907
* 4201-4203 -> 0.927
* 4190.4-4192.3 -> 0.942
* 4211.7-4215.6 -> 0.94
